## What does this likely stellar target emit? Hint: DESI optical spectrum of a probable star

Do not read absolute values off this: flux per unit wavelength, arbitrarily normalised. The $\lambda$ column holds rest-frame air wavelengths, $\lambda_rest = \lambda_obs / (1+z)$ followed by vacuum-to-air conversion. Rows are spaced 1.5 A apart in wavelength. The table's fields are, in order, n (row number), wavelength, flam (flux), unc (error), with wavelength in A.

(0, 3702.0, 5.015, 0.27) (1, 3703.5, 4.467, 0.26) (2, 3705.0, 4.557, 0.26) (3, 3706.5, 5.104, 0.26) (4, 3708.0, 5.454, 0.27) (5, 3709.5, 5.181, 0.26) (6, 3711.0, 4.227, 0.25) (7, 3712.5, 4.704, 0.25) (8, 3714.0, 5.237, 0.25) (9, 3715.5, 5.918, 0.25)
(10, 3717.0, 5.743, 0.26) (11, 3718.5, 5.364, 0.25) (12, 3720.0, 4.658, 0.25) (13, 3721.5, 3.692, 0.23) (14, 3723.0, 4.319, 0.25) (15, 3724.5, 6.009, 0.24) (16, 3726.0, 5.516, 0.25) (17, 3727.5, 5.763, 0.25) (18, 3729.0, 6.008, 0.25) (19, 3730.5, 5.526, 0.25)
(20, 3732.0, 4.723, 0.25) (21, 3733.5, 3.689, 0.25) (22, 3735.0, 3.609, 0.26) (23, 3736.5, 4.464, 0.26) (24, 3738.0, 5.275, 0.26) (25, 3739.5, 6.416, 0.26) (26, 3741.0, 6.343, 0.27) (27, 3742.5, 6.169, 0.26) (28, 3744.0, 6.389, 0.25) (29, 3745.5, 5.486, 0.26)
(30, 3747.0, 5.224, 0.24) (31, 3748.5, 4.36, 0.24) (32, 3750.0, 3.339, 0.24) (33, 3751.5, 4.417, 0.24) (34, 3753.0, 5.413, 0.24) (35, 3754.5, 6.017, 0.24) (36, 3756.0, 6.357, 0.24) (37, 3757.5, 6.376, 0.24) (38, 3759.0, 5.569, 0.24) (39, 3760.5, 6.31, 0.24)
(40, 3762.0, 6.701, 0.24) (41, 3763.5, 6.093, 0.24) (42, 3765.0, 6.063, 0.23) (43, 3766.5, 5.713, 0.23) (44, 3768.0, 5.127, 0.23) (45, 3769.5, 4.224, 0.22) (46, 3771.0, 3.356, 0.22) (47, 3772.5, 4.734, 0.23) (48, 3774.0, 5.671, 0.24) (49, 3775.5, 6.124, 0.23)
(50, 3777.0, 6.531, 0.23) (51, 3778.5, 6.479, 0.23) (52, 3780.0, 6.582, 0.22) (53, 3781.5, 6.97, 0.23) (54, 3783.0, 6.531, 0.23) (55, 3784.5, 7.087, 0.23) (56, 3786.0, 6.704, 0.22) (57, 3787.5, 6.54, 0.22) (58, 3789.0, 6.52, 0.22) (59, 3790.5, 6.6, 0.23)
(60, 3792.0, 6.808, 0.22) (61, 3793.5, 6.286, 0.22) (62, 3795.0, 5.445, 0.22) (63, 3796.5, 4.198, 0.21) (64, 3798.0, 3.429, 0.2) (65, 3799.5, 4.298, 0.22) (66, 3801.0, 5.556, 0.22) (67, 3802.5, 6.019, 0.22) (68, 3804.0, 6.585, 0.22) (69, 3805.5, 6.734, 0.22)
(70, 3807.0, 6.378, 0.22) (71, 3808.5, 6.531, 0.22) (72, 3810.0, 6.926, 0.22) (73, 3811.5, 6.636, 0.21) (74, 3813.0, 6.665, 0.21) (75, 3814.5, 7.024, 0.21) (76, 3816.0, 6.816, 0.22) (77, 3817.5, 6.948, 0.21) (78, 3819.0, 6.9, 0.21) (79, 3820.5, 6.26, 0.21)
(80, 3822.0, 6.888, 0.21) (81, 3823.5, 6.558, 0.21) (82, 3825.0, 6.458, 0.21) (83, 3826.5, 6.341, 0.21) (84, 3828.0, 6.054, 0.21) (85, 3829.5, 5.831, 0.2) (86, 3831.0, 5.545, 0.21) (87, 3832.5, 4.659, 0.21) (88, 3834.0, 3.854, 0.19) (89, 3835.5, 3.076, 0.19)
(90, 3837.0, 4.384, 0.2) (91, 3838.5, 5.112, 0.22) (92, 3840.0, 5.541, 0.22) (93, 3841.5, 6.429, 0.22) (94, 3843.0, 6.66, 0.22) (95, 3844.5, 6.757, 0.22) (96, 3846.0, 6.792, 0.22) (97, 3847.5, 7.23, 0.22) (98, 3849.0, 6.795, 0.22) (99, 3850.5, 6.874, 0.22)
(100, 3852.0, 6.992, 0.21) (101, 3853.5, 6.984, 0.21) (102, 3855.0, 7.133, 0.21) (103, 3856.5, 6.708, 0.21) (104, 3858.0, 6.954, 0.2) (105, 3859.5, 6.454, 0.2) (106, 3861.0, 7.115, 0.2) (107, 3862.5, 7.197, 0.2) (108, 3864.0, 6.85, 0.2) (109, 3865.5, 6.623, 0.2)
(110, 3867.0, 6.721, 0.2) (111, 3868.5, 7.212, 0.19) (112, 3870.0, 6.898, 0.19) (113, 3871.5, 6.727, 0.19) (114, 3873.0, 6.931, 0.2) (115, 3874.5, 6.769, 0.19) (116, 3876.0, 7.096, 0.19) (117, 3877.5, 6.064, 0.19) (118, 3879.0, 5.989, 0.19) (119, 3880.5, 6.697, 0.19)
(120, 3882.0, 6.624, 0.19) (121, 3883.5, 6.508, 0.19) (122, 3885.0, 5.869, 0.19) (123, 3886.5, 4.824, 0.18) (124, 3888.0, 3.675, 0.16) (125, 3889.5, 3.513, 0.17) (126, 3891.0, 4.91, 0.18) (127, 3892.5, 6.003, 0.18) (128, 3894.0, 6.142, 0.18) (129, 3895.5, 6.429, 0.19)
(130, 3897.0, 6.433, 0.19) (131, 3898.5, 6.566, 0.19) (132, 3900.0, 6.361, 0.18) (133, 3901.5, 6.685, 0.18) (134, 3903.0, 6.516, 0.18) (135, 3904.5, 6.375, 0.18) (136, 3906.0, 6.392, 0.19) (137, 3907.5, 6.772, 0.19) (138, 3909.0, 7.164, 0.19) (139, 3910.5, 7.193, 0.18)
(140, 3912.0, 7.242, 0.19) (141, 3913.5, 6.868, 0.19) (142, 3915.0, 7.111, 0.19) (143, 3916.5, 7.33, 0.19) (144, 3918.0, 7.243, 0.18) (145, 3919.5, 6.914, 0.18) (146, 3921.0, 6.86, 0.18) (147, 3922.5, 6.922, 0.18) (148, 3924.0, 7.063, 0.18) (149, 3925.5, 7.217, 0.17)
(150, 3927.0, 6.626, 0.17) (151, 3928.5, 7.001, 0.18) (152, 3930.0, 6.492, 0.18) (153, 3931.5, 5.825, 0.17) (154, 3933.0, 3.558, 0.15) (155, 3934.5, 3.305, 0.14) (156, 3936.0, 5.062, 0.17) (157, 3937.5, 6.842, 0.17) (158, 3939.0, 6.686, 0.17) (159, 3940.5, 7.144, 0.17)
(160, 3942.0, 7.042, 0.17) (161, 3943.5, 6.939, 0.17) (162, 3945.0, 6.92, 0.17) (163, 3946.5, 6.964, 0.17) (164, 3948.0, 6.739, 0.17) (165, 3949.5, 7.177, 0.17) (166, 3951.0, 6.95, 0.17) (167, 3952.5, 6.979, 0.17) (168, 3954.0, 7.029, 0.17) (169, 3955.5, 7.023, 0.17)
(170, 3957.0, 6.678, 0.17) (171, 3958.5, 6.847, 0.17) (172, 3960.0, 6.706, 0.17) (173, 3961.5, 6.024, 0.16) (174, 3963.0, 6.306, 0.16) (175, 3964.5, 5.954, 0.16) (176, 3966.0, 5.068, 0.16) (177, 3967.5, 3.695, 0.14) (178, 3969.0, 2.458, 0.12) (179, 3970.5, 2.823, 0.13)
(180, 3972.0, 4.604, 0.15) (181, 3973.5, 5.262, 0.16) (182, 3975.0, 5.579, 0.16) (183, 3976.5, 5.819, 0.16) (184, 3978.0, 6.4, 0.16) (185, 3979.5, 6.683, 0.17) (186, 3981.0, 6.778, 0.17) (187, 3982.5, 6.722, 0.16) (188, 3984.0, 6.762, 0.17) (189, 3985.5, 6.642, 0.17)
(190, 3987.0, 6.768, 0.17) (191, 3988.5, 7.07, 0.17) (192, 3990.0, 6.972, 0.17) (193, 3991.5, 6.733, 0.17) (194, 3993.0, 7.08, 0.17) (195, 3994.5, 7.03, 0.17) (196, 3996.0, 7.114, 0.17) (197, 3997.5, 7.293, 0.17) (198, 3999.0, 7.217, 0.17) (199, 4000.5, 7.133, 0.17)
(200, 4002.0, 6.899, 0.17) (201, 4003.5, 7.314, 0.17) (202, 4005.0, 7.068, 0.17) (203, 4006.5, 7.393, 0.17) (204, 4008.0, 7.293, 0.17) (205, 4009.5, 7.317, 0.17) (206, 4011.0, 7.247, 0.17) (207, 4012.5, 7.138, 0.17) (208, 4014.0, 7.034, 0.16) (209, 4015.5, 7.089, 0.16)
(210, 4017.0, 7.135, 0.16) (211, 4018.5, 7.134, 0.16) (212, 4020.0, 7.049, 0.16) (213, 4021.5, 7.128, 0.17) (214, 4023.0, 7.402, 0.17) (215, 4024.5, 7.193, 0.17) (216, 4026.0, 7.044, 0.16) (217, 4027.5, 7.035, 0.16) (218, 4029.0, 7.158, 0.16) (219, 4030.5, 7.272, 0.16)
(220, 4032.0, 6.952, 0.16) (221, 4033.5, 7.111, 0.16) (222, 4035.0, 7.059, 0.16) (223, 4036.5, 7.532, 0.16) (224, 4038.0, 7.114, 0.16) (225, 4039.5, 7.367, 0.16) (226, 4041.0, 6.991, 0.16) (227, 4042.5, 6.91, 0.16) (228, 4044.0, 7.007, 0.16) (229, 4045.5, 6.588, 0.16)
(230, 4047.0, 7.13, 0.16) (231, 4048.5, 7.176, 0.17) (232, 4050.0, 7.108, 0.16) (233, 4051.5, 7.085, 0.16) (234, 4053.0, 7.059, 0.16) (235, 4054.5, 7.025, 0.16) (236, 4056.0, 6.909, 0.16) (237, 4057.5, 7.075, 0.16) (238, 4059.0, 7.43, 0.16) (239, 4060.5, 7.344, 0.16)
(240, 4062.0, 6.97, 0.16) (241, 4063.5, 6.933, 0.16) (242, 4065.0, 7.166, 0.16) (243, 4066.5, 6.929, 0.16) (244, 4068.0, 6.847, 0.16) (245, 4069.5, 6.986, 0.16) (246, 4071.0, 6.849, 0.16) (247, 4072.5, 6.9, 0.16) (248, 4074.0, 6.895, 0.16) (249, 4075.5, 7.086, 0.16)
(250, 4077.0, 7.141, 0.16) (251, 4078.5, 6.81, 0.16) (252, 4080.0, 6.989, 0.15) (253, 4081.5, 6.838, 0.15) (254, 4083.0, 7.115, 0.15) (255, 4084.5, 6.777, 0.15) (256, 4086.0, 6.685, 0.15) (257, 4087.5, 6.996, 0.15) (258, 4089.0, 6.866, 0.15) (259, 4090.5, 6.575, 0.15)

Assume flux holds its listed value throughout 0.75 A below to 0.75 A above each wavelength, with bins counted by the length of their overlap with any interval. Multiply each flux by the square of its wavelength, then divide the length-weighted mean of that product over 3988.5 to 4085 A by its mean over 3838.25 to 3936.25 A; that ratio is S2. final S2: 1.19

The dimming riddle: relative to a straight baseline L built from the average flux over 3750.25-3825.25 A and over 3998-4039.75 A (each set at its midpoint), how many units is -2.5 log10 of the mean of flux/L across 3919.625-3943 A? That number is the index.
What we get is 0.08 mag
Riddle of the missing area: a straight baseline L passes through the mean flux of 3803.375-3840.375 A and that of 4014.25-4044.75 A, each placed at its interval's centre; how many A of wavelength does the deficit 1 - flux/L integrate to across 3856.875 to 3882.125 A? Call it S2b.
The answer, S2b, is -1.9 A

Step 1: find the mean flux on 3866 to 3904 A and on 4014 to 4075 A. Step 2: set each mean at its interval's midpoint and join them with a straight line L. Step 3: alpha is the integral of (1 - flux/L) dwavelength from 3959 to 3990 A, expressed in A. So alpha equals 4.35 A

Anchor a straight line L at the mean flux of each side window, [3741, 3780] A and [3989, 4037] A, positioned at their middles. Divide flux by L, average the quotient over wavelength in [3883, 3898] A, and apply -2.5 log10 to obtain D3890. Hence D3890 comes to 0.17 mag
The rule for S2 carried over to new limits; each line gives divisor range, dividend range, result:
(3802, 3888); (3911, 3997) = 1.05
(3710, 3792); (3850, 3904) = 1.23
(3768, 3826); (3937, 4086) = 1.24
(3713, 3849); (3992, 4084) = 1.41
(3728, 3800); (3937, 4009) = 1.29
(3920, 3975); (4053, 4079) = 1.23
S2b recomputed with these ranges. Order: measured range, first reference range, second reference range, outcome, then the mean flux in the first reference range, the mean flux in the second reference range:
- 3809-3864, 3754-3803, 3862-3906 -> -2.38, 5.85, 6.25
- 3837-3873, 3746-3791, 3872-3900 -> -4.66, 5.78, 5.96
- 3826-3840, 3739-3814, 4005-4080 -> 2.59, 5.86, 7.09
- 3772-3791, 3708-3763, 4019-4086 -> -2.93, 5.3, 7.05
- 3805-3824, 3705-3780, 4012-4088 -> -3.24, 5.34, 7.05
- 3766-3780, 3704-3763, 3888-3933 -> 0.38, 5.27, 6.46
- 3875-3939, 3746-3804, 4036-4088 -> 0.50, 5.69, 7.02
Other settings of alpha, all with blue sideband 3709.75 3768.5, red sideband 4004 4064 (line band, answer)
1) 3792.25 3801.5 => 1.19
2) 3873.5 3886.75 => -0.31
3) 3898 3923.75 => -1.93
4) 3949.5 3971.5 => 2.92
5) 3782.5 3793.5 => -2.00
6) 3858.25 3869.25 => -1.42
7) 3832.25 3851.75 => 0.67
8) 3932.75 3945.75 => 1.03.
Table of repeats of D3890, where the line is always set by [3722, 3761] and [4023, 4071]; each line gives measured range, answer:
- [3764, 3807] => -0.047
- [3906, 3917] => -0.120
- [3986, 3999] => -0.038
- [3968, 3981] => 0.306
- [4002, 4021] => -0.045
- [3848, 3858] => -0.161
